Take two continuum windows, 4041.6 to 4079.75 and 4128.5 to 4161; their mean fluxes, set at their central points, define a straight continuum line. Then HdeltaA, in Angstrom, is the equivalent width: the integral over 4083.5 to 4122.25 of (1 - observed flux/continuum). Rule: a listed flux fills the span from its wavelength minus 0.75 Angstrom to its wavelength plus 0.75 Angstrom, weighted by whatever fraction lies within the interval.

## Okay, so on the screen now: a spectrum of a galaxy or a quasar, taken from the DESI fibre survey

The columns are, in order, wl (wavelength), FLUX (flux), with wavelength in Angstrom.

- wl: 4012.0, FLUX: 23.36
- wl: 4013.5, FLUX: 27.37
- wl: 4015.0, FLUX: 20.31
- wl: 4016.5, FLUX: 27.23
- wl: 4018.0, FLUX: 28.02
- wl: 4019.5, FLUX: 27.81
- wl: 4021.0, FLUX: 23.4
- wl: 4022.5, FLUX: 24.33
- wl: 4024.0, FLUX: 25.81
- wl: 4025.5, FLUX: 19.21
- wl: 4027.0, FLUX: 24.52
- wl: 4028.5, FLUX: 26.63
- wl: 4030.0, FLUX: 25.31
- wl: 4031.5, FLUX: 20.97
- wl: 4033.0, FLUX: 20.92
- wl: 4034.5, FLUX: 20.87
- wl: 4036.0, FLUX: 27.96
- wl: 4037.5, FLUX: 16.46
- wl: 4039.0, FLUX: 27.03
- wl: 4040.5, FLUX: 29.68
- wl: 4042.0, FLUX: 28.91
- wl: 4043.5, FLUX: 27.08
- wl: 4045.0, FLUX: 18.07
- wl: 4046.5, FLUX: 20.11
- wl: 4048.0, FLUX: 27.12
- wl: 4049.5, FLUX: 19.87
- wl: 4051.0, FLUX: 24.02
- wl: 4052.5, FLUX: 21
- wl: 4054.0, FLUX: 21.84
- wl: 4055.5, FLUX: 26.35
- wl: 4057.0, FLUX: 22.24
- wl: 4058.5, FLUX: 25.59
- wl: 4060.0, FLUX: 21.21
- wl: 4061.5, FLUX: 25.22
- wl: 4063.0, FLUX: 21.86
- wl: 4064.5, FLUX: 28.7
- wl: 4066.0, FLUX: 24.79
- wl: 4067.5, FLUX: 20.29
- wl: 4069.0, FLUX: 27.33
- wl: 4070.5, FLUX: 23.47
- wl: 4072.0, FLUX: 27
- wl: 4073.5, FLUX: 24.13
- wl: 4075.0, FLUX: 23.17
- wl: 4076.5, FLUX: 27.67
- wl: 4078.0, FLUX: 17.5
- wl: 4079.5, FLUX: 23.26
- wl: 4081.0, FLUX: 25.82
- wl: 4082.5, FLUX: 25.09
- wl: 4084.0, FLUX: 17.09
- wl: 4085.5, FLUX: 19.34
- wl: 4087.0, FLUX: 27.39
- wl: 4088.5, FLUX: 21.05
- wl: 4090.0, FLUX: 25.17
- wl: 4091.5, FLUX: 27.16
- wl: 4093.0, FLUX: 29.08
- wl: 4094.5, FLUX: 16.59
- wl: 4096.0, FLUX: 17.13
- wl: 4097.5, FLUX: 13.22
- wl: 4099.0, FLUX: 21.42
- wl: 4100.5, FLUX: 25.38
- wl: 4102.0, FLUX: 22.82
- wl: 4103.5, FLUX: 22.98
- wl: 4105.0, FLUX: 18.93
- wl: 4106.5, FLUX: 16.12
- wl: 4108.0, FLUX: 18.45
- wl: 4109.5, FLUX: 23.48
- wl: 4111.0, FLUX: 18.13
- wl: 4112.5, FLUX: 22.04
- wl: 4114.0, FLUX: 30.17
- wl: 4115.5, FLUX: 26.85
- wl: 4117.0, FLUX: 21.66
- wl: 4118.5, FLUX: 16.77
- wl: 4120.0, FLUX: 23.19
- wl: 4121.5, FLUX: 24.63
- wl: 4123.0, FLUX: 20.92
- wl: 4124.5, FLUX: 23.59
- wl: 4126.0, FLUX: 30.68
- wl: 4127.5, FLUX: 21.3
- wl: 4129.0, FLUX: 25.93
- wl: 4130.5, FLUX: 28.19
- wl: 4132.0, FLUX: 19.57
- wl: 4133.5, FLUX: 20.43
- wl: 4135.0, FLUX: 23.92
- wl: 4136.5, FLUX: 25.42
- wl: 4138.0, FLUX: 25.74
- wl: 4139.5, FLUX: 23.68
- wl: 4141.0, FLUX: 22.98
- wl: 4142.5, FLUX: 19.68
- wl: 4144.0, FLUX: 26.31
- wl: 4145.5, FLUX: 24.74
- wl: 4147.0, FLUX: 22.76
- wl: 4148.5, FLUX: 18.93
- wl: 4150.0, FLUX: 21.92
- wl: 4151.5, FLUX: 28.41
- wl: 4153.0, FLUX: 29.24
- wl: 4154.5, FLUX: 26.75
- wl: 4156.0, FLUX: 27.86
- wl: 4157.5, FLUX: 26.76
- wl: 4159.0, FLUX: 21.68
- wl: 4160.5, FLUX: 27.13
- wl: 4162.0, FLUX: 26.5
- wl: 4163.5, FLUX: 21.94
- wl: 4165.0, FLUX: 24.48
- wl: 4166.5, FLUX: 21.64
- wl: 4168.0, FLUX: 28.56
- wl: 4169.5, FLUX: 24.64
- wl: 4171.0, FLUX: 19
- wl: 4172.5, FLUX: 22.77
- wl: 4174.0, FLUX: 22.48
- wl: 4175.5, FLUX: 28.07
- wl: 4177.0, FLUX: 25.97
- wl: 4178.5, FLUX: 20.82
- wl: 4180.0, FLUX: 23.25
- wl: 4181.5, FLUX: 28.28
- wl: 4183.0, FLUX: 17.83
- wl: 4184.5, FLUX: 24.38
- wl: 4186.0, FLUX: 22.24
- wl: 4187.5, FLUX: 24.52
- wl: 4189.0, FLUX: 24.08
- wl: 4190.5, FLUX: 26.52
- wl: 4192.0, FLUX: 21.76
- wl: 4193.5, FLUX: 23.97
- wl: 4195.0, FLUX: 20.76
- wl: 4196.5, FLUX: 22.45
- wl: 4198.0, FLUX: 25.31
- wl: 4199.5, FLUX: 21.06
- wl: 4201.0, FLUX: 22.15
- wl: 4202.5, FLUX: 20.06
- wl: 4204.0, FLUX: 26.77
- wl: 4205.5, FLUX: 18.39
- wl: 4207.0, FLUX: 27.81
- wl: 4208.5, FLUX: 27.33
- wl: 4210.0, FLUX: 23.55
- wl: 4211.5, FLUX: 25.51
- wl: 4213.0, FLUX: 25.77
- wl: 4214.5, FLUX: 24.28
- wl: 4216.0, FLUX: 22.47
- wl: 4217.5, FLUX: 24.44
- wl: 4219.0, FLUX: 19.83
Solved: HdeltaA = 3.65 Angstrom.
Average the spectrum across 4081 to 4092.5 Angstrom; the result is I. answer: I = 23.5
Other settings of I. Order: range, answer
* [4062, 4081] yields 24.2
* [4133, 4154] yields 23.9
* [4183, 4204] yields 23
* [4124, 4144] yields 24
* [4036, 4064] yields 23.7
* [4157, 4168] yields 24.5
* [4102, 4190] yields 23.6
